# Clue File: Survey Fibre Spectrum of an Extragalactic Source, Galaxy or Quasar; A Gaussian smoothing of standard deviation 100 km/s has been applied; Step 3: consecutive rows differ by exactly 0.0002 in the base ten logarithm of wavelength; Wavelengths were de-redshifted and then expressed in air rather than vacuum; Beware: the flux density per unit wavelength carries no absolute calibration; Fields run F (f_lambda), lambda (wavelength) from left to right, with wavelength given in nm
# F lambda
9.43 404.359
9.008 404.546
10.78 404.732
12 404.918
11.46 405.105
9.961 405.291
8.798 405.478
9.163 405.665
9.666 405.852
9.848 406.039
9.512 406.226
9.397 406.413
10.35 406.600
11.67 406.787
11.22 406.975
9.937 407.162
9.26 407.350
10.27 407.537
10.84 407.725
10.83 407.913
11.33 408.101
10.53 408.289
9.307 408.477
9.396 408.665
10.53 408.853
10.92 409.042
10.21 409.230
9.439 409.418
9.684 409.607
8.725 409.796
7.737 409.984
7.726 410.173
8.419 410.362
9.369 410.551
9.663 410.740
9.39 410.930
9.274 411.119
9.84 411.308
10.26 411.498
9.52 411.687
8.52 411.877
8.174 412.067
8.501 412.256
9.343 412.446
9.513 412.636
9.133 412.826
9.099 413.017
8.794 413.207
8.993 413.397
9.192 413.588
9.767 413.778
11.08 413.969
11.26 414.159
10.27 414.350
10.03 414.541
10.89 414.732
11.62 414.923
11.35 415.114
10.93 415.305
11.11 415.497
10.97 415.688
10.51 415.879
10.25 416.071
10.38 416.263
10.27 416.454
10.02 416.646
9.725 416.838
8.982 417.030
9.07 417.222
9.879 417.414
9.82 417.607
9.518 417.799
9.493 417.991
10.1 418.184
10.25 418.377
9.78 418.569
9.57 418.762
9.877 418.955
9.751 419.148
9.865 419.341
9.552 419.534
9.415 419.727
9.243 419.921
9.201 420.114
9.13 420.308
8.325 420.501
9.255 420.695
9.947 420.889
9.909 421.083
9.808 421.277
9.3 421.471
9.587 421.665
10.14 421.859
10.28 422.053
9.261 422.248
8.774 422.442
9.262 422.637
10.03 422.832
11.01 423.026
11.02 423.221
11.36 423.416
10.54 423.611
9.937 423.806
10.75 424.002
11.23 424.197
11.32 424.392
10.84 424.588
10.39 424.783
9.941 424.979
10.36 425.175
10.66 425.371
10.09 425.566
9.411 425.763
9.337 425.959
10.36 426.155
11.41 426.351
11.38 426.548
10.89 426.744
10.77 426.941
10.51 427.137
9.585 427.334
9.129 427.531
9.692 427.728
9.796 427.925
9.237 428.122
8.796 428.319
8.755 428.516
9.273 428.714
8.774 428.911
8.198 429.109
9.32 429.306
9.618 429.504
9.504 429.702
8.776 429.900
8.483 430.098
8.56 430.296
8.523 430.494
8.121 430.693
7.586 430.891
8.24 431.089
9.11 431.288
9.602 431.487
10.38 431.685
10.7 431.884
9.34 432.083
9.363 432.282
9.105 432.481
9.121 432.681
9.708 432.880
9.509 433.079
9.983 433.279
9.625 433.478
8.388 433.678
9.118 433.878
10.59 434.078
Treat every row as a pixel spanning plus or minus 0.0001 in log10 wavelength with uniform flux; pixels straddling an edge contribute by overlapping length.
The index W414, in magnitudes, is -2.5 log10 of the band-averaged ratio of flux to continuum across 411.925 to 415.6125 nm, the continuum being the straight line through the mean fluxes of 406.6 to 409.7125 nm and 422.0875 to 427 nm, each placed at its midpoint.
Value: 0.04 mag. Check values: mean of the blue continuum 10.3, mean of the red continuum 10.4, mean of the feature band 9.94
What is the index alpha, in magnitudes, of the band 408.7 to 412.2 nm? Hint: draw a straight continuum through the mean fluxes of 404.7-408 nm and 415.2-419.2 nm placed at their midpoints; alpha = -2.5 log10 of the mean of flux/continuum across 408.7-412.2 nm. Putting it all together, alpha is 0.10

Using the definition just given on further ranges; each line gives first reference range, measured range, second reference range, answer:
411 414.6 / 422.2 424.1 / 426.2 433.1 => -0.086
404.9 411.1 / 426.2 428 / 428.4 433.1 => -0.130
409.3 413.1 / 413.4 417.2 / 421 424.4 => -0.102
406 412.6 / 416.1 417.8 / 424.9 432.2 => -0.018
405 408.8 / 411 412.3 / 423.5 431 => 0.097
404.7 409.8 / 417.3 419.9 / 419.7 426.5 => 0.038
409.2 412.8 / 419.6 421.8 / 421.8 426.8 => 0.072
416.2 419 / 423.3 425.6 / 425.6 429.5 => -0.096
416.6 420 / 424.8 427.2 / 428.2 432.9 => -0.128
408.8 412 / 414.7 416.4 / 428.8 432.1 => -0.176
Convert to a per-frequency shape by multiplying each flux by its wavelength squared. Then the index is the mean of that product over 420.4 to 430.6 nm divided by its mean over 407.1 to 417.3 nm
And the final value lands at 1.07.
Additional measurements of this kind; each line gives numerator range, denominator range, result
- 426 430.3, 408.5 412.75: 1.12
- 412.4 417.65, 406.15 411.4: 1.06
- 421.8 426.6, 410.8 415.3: 1.12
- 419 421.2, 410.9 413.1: 1.06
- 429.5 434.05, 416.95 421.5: 1.02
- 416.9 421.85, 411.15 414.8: 1.03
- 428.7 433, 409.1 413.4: 1.09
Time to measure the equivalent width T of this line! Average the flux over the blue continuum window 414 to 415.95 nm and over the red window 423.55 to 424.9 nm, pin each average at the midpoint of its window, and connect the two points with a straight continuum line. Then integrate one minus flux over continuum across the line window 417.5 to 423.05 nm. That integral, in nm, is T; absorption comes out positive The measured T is 0.60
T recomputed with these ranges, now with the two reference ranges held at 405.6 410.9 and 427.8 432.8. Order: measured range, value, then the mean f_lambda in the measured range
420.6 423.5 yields -0.18 nm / 9.92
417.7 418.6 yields -0.03 nm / 9.84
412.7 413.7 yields 0.06 nm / 9.07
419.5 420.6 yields 0.03 nm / 9.12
